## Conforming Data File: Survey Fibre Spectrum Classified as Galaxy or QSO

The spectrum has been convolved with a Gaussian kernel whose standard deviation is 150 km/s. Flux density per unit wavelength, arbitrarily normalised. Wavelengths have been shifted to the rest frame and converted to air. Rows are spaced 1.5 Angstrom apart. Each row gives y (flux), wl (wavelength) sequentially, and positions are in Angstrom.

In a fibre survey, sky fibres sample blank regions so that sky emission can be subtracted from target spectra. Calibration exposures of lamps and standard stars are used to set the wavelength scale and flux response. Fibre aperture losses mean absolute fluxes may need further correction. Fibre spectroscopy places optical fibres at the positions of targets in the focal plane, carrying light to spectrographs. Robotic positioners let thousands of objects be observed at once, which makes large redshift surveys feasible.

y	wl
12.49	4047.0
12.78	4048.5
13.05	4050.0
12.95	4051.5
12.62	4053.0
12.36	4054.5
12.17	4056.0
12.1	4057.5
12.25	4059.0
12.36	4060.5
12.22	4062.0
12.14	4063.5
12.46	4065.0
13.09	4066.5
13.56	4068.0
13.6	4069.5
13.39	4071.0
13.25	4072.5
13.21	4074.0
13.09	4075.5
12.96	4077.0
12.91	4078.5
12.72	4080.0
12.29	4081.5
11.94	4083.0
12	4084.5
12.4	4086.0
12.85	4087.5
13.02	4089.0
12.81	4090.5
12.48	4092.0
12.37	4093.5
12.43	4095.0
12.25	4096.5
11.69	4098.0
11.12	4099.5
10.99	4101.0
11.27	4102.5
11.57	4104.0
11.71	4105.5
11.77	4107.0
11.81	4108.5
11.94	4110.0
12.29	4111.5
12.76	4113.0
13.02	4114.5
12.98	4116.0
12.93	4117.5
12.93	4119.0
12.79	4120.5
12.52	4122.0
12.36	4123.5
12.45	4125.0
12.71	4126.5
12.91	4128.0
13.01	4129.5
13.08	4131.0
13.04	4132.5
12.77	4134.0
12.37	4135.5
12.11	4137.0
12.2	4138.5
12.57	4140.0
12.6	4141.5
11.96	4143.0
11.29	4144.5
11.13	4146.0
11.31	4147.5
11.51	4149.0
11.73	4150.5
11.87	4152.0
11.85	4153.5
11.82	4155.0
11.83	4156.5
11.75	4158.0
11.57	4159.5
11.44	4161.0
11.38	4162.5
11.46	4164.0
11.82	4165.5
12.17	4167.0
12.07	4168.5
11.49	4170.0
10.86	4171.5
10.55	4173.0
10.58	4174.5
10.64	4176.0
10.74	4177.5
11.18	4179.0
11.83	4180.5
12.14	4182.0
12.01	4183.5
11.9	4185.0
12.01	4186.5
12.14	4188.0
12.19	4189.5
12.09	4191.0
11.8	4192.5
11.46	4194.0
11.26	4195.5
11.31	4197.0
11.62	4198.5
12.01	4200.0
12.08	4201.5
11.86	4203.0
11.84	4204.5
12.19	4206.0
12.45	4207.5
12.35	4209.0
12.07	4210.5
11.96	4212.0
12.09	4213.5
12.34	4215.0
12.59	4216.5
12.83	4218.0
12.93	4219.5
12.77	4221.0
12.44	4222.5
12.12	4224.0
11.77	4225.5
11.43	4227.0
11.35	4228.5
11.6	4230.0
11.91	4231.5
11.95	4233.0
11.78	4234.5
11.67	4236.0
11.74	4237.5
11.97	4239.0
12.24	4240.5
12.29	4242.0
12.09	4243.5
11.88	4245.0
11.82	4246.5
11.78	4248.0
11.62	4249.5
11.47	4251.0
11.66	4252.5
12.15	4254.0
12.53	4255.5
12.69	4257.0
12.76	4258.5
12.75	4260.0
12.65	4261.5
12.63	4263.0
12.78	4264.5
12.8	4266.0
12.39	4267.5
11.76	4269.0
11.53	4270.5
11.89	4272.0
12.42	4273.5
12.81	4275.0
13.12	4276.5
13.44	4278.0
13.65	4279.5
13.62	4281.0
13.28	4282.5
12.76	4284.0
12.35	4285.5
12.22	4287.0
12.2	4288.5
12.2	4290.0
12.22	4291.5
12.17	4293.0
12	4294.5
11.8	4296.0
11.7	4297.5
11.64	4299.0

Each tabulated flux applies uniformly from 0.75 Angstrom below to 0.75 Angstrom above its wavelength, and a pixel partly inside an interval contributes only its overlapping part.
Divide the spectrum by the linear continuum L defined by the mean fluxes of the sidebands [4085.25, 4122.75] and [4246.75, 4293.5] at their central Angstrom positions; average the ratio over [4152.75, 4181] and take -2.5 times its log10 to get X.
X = 0.08 mag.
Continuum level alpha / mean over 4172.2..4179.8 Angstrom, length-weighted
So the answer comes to 10.7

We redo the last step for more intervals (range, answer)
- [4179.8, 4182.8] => 12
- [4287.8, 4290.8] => 12.2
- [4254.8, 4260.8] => 12.7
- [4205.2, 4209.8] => 12.3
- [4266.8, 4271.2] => 11.9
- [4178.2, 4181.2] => 11.5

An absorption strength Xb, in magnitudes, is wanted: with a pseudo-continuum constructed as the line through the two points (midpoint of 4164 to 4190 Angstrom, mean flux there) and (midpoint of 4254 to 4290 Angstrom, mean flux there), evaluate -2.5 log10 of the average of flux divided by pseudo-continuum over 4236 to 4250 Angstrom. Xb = 0.03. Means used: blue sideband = 11.5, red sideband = 12.6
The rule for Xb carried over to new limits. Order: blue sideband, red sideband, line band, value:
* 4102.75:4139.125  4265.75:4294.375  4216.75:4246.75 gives 0.043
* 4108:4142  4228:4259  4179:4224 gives 0.010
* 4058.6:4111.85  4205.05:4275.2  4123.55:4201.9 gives 0.039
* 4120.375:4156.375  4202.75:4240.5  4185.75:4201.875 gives 0.030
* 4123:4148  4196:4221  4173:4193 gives 0.058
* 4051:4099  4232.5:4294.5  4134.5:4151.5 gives 0.054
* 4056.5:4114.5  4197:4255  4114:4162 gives 0.000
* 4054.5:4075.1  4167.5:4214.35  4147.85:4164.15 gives 0.031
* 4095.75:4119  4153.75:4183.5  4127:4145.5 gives -0.064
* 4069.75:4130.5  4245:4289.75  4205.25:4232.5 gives 0.025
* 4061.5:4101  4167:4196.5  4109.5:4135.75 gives -0.050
